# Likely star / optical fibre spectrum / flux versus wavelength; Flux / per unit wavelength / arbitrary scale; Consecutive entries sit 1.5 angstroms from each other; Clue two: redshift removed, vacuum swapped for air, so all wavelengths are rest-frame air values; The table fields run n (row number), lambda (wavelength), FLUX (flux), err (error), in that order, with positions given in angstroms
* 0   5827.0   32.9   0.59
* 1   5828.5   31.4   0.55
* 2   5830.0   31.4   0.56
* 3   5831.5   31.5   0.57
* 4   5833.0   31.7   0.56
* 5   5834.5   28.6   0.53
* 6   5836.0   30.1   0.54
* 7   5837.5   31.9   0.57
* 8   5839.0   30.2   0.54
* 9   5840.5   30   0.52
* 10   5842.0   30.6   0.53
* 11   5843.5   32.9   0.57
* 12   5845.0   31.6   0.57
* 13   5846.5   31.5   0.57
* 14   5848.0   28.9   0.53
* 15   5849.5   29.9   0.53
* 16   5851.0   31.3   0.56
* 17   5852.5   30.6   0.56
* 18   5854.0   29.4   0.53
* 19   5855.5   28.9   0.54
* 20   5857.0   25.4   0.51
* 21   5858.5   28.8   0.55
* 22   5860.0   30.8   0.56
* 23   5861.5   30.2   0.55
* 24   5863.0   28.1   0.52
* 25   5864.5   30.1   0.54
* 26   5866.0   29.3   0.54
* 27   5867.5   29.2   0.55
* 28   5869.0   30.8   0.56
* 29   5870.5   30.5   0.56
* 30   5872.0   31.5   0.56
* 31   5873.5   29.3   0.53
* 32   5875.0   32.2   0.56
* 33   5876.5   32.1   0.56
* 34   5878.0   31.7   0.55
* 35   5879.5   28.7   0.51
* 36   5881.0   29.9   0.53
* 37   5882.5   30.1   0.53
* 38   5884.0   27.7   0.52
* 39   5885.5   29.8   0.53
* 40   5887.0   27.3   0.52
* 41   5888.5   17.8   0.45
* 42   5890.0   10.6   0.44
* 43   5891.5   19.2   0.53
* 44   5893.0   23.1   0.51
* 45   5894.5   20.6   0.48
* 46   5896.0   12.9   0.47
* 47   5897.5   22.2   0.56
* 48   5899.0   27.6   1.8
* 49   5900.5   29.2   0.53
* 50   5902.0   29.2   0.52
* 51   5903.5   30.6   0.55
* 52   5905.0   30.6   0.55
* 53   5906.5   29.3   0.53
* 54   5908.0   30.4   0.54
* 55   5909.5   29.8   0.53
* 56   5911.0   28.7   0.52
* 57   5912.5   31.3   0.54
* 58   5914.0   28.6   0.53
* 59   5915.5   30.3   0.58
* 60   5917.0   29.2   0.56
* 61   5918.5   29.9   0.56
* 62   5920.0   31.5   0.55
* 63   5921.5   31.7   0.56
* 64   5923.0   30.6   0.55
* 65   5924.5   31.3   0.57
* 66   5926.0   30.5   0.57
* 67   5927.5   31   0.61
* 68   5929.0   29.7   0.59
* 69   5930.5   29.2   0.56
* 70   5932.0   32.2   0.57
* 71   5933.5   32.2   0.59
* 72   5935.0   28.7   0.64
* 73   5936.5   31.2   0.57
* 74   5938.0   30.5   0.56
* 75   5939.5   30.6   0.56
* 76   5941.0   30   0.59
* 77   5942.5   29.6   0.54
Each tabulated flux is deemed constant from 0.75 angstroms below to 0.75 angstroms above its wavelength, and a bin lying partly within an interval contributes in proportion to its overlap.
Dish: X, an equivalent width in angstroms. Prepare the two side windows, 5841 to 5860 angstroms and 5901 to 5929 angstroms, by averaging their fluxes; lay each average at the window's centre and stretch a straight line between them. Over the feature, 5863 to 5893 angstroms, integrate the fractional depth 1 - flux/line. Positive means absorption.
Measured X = 2.4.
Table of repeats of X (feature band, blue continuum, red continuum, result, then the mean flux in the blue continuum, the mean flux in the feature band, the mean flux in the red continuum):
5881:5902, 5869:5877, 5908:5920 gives 4.9 angstroms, 31.1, 23.4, 29.8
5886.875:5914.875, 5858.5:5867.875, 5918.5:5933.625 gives 4.8 angstroms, 29.6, 25.2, 30.9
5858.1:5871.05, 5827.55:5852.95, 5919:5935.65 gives 0.4 angstroms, 30.8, 29.8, 30.8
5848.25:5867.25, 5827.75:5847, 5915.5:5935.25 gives 1.0 angstroms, 31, 29.4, 30.6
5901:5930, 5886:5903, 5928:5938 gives -4.0 angstroms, 22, 30.2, 30.5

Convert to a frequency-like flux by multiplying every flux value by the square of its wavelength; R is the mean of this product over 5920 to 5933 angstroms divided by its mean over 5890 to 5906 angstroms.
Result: 1.30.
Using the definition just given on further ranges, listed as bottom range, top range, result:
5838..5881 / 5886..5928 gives 0.91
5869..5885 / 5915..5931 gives 1.02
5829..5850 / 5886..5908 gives 0.79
